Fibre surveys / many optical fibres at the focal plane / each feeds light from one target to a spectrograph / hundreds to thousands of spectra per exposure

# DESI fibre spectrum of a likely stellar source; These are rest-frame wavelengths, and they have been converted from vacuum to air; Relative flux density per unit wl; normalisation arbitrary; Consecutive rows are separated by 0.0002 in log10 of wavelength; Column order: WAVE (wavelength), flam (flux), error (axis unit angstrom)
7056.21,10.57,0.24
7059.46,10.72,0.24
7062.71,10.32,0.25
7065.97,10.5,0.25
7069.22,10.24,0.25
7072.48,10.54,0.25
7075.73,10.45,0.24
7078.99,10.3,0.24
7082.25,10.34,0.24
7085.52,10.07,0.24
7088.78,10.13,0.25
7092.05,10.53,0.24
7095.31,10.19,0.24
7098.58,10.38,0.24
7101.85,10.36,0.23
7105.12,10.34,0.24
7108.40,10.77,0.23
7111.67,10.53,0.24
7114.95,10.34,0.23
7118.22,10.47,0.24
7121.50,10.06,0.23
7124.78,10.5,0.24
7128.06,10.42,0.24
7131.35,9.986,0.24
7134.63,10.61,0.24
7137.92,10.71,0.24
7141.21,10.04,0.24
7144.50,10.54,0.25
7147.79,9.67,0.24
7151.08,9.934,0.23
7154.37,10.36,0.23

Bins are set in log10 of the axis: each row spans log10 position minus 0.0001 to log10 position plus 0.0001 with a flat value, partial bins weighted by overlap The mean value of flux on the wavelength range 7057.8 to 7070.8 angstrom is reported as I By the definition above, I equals 10.4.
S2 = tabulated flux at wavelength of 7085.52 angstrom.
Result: 10.07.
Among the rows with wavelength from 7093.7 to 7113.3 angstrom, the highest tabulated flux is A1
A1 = 10.77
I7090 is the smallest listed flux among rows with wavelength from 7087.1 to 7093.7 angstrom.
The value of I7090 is 10.13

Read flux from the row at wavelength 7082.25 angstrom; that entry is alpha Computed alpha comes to 10.34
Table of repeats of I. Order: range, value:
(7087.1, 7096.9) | 10.3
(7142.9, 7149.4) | 10.1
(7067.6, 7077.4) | 10.4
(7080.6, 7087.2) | 10.2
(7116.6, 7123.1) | 10.3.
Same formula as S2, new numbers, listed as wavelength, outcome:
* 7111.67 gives 10.53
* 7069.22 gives 10.24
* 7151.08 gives 9.934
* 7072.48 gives 10.54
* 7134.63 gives 10.61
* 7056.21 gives 10.57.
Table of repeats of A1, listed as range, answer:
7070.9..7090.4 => 10.54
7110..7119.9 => 10.53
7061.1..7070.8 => 10.5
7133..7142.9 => 10.71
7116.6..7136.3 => 10.61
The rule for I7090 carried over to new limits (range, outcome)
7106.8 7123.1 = 10.06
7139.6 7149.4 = 9.67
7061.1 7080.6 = 10.24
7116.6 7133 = 9.986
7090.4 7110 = 10.19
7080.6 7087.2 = 10.07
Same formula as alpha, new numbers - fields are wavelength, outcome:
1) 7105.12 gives 10.34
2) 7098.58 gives 10.38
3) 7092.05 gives 10.53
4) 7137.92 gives 10.71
